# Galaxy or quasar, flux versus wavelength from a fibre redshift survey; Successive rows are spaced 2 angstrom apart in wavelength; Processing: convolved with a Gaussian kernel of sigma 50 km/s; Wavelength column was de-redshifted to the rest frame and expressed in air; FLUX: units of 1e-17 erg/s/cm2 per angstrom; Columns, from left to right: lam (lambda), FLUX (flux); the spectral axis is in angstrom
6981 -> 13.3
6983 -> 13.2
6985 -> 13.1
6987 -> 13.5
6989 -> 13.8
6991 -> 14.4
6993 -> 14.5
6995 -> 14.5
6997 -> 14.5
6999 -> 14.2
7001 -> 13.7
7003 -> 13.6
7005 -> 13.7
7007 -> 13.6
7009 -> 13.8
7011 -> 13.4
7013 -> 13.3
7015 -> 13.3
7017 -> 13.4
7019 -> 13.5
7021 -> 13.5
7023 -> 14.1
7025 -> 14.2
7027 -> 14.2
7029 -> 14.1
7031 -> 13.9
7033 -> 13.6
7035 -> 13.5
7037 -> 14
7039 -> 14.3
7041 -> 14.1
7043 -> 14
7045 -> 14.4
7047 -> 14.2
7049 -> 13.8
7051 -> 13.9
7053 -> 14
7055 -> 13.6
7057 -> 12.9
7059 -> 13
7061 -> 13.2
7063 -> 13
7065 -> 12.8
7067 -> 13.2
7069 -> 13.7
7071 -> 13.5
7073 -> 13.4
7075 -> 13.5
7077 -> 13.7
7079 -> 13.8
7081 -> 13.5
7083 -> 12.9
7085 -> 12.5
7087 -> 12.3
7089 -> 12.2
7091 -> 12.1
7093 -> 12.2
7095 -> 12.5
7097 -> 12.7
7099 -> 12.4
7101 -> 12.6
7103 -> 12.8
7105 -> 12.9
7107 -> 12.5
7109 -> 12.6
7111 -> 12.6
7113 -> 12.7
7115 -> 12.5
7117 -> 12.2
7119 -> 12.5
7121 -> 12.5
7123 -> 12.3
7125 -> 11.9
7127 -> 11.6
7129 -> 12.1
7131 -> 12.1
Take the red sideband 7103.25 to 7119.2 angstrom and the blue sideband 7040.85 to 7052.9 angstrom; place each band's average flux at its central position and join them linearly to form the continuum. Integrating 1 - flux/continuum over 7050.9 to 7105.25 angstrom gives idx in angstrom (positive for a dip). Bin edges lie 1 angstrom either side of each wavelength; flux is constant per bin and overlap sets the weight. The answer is 1.3 angstrom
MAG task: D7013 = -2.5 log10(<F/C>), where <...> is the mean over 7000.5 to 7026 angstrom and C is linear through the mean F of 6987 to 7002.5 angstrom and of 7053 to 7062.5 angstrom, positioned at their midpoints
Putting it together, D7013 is 0.02 mag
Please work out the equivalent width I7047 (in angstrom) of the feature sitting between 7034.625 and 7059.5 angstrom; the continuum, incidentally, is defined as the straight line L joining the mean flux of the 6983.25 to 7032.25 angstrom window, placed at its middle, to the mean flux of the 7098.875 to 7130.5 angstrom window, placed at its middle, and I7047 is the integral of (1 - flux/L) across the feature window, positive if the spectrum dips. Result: -1.02 angstrom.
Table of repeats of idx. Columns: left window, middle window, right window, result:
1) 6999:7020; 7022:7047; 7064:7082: -1.0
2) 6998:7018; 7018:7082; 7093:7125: -2.6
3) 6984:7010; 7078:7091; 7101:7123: 0.1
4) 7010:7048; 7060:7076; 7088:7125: -0.2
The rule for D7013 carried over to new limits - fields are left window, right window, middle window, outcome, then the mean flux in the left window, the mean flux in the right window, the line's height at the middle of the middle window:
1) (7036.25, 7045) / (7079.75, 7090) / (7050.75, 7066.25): 0.02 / 14.1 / 12.7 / 13.6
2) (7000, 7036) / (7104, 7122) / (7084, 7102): 0.03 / 13.7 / 12.6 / 12.8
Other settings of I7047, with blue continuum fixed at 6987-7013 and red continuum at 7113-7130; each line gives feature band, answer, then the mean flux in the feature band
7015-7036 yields -0.3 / 13.8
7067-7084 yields -0.8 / 13.5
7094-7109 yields -0.1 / 12.6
